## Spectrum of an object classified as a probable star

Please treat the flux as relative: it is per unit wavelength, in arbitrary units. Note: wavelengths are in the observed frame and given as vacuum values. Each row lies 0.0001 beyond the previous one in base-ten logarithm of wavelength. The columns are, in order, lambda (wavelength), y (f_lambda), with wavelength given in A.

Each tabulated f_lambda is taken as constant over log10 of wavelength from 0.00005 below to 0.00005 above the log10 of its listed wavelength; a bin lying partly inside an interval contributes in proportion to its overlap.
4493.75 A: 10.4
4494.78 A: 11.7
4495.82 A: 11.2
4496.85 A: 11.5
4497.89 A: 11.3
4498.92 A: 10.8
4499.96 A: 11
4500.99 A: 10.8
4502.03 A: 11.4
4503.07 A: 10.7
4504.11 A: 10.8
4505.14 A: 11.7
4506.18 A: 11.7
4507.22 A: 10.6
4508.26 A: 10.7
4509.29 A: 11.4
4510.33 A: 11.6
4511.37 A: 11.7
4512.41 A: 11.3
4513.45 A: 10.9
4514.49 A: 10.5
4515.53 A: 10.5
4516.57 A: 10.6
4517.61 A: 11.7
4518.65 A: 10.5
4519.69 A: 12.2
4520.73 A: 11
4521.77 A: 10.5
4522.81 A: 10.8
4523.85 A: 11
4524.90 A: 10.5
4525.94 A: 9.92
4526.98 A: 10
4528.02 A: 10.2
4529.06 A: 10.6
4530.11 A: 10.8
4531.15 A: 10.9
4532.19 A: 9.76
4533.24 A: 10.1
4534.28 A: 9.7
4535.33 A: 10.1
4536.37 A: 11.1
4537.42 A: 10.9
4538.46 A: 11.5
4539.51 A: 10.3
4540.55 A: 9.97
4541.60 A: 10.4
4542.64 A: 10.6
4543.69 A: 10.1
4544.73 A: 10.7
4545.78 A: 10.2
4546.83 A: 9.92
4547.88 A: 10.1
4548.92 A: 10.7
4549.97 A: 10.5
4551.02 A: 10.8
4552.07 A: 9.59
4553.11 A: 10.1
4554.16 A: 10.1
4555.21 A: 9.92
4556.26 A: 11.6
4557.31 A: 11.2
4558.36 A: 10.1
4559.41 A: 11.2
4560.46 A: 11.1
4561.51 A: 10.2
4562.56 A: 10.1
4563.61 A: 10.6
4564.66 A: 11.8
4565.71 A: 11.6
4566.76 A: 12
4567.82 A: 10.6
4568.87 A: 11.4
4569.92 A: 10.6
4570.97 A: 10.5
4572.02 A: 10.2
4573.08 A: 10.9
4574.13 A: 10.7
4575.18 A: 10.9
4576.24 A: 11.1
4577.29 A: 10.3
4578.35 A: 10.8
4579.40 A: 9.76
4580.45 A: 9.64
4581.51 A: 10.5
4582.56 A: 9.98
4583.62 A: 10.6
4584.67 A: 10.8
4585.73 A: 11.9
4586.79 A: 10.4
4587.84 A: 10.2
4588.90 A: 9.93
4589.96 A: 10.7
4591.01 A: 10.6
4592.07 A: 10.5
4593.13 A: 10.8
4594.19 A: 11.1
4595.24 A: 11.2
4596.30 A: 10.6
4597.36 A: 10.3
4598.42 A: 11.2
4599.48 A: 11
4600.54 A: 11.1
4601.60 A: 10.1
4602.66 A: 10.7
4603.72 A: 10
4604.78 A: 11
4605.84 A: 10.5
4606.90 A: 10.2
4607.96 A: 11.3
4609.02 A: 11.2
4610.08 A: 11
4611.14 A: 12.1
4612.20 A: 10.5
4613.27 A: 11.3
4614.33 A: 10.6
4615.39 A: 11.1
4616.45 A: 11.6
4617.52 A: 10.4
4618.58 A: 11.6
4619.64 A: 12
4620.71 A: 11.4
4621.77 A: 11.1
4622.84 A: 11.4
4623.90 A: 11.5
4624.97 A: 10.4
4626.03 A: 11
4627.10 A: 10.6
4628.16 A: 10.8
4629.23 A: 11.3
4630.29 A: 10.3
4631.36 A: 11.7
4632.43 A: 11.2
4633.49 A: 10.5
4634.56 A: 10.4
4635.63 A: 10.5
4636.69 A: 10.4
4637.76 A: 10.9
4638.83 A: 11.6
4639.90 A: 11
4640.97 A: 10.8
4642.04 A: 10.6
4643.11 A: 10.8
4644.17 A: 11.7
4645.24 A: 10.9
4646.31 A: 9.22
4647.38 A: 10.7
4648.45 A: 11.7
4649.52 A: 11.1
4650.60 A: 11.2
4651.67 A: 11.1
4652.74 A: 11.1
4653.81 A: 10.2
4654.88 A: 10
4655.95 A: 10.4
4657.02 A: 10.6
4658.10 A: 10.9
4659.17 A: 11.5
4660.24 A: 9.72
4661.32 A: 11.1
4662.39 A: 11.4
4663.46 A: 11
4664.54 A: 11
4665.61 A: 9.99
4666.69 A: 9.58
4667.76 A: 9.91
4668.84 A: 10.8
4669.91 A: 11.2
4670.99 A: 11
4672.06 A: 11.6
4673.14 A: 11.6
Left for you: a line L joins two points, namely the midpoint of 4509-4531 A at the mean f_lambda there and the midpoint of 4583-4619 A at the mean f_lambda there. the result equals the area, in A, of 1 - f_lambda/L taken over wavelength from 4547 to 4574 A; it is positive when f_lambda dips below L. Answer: 0.4 A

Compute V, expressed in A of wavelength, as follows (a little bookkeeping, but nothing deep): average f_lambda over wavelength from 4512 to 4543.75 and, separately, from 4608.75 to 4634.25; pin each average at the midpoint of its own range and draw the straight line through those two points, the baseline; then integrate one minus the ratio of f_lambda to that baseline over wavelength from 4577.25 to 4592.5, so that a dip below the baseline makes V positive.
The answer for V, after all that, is 0.65 A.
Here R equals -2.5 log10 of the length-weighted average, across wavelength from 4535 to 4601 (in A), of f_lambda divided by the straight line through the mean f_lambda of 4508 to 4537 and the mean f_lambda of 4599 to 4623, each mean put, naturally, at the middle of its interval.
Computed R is 0.02 mag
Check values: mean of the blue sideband 10.7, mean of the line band 10.6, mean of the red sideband 11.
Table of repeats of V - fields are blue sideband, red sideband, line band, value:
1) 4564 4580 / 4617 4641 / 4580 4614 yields 0.6 A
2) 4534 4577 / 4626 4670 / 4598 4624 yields -0.8 A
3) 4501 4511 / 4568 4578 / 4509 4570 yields 1.5 A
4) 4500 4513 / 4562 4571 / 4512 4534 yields 1.0 A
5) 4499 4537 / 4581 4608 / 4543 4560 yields 0.5 A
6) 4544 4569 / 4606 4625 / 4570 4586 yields 0.4 A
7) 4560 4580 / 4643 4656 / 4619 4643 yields -0.4 A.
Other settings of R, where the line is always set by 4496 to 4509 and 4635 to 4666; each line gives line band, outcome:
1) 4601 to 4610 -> 0.02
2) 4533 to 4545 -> 0.06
